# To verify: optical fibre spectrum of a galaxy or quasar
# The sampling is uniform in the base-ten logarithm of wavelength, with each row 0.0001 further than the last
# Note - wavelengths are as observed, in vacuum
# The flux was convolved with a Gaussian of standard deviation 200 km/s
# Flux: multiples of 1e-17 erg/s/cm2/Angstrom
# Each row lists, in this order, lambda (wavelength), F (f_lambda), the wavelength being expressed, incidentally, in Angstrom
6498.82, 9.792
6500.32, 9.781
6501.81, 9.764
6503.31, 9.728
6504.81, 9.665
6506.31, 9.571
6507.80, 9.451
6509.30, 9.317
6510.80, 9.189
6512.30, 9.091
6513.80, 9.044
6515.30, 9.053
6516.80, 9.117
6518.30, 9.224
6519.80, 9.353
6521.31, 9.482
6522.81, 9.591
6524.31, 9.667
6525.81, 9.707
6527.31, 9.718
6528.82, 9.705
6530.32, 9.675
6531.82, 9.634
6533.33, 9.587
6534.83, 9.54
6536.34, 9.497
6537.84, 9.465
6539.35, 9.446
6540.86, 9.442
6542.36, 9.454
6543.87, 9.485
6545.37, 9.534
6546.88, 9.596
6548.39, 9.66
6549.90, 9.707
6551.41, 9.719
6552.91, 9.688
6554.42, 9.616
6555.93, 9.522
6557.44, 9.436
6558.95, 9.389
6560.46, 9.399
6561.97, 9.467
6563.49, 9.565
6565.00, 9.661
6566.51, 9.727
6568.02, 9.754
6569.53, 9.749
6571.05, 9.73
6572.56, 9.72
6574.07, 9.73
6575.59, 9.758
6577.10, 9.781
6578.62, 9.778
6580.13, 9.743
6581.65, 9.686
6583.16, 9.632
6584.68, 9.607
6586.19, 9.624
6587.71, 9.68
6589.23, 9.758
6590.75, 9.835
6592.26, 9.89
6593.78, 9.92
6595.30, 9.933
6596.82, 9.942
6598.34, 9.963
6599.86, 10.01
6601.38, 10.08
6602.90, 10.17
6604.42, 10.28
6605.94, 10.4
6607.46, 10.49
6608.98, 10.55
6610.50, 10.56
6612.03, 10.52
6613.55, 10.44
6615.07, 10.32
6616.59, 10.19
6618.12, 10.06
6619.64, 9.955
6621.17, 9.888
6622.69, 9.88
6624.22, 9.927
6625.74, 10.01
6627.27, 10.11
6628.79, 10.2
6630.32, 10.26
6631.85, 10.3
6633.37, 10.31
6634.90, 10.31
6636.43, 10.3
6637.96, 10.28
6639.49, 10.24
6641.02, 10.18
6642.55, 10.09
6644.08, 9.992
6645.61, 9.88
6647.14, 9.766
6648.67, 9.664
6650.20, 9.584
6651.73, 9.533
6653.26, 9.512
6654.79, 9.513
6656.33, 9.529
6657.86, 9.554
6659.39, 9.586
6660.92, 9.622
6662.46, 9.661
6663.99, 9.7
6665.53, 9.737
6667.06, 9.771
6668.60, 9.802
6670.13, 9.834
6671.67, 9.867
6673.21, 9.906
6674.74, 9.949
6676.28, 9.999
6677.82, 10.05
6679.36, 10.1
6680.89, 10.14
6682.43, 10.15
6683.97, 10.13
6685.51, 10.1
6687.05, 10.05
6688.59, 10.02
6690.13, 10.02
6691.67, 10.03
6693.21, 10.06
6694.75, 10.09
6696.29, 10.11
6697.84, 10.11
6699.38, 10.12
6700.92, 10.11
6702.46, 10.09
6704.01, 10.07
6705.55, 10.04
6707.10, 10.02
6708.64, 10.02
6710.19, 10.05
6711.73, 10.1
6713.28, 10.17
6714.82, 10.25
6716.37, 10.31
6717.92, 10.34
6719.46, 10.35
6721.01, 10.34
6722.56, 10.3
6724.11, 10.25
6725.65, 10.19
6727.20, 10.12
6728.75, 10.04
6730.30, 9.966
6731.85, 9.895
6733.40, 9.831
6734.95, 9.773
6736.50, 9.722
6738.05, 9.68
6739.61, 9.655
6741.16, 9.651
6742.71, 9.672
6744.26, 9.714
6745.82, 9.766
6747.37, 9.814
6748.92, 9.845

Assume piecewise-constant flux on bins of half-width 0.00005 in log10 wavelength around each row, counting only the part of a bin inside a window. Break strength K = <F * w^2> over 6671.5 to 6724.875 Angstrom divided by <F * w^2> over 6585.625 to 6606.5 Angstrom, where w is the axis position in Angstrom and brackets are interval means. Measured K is 1.05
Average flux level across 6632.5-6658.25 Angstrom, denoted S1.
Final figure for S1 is 9.9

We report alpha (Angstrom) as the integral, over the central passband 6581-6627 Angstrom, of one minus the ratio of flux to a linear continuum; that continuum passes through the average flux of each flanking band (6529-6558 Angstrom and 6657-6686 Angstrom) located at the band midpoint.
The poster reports -1.6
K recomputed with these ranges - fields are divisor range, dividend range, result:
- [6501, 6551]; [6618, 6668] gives 1.08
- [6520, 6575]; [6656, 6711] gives 1.08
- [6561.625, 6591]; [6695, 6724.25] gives 1.09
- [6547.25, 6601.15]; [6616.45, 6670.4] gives 1.04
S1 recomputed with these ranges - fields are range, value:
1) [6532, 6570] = 9.56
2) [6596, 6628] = 10.2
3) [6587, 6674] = 9.99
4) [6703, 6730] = 10.2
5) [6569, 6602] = 9.8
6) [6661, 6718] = 10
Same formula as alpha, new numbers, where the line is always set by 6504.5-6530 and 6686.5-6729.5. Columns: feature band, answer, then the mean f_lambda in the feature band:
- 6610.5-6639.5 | -1.1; 10.2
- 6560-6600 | -0.4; 9.74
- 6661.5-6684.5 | 0.2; 9.91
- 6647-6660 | 0.5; 9.58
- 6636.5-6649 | -0.2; 10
